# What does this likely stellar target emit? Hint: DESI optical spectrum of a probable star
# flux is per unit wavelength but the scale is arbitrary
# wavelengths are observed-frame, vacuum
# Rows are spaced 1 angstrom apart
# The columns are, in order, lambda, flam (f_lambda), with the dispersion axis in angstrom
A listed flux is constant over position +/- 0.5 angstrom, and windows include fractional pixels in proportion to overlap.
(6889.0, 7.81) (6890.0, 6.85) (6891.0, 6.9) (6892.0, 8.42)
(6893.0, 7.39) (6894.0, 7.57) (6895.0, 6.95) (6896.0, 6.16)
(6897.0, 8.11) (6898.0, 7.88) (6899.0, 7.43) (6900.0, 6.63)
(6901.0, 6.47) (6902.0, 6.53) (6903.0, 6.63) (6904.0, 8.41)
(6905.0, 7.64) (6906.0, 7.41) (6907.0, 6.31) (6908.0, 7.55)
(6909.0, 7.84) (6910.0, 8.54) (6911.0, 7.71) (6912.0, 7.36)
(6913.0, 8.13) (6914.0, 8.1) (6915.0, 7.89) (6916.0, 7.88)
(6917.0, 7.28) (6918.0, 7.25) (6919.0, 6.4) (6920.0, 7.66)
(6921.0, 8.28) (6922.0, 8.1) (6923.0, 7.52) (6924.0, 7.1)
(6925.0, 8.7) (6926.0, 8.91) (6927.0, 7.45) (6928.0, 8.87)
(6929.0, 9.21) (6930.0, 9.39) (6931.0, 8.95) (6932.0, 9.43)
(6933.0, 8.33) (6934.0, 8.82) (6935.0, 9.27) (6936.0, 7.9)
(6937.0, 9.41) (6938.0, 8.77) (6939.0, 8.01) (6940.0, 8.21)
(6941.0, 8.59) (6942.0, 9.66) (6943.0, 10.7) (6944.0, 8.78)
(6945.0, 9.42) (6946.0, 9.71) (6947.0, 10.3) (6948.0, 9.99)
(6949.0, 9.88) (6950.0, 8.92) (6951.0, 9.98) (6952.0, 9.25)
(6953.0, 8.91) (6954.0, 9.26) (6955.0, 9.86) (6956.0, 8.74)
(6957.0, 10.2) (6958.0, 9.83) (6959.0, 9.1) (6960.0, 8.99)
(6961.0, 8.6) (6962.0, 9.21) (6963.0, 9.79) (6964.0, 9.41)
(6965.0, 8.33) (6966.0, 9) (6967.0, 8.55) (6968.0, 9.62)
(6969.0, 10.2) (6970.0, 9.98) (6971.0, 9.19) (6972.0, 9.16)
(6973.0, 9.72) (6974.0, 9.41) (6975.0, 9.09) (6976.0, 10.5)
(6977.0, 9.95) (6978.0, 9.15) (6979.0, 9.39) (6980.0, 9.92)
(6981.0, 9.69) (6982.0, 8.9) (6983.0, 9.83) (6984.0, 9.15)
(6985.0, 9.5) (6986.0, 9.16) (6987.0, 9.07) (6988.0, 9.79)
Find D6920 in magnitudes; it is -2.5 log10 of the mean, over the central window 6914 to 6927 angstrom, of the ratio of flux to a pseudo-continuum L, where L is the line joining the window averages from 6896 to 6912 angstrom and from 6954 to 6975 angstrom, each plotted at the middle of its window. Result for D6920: 0.02 mag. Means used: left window 7.37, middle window 7.75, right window 9.34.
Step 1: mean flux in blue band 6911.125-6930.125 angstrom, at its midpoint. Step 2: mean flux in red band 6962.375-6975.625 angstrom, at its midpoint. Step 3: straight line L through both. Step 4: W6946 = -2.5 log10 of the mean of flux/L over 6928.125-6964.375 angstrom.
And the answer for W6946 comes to -0.07 mag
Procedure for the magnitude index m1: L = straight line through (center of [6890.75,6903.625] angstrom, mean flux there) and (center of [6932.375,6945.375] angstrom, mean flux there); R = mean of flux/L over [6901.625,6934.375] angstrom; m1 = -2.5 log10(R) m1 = 0.02 mag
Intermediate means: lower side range 7.18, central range 7.93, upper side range 8.91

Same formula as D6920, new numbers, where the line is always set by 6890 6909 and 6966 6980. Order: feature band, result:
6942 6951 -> -0.120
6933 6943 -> -0.047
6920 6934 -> -0.047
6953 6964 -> -0.031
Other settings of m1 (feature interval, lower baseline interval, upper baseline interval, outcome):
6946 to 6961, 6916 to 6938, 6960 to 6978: -0.06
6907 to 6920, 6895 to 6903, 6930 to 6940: 0.01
